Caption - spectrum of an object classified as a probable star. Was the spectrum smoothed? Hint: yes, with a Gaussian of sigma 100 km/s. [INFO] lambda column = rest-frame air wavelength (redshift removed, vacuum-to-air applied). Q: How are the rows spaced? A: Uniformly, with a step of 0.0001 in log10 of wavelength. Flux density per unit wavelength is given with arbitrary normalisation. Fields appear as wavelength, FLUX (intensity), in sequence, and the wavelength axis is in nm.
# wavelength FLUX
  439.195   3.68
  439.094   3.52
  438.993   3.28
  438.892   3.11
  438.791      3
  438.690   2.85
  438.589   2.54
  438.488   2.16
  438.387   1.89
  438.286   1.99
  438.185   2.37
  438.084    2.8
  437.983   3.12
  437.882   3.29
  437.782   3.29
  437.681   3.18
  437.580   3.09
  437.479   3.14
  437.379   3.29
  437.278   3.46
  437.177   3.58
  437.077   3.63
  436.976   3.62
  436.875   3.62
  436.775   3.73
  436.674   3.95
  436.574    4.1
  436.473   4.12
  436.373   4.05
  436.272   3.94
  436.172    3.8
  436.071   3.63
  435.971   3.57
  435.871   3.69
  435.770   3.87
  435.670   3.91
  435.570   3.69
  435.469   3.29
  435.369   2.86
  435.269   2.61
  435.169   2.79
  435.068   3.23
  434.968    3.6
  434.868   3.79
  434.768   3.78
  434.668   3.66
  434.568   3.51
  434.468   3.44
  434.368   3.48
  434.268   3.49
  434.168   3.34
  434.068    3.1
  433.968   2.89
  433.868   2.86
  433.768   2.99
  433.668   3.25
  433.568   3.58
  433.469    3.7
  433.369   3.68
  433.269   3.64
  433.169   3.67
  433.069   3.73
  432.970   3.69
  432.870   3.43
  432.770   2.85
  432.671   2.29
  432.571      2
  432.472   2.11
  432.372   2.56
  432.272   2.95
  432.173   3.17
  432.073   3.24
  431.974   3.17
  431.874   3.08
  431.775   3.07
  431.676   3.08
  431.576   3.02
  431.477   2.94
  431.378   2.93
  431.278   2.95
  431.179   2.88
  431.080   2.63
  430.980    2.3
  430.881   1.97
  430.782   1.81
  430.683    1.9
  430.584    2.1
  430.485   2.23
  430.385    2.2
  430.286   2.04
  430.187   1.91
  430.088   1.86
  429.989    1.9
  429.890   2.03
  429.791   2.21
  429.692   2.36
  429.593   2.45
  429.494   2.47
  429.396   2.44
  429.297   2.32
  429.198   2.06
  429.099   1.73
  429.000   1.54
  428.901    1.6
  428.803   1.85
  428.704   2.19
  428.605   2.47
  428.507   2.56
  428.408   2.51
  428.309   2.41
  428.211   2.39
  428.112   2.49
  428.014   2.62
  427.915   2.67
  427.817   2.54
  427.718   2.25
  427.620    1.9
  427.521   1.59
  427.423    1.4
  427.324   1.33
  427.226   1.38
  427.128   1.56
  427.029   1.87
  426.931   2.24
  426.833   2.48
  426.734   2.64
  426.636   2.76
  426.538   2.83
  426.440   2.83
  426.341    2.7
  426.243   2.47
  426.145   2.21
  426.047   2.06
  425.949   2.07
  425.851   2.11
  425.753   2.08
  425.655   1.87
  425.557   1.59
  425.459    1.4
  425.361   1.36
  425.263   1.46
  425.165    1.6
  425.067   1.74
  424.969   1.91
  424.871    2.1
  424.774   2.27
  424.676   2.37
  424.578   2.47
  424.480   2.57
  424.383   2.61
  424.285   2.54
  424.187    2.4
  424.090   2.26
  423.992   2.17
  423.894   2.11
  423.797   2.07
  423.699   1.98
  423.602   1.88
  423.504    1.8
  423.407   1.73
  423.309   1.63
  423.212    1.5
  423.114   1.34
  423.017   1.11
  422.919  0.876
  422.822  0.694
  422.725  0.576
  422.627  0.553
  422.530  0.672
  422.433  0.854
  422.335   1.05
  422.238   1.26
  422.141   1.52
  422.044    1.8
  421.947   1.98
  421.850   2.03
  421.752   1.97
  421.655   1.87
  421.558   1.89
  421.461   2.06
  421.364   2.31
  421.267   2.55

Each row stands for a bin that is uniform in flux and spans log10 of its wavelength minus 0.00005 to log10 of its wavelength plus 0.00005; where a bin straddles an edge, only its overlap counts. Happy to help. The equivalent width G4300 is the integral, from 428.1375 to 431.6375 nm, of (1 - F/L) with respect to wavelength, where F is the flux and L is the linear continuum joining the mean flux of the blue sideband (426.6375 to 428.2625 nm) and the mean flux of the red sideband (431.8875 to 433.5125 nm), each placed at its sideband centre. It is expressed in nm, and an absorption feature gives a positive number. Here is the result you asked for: 0.41 nm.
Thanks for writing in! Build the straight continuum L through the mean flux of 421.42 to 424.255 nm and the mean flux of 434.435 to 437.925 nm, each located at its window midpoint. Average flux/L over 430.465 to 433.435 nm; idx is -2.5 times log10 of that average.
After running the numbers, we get 0.03 mag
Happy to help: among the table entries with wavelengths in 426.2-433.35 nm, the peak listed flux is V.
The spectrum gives 3.73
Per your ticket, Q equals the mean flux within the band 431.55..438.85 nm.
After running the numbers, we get 3.26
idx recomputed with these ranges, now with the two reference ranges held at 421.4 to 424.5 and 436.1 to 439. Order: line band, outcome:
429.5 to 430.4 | 0.14 mag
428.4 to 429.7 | 0.08 mag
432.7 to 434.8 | -0.20 mag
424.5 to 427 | -0.09 mag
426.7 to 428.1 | 0.06 mag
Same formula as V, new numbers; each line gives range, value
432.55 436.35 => 3.94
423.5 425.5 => 2.61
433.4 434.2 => 3.7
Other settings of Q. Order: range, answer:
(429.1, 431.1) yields 2.14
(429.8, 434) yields 2.76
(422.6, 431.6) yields 2.08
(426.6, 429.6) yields 2.15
